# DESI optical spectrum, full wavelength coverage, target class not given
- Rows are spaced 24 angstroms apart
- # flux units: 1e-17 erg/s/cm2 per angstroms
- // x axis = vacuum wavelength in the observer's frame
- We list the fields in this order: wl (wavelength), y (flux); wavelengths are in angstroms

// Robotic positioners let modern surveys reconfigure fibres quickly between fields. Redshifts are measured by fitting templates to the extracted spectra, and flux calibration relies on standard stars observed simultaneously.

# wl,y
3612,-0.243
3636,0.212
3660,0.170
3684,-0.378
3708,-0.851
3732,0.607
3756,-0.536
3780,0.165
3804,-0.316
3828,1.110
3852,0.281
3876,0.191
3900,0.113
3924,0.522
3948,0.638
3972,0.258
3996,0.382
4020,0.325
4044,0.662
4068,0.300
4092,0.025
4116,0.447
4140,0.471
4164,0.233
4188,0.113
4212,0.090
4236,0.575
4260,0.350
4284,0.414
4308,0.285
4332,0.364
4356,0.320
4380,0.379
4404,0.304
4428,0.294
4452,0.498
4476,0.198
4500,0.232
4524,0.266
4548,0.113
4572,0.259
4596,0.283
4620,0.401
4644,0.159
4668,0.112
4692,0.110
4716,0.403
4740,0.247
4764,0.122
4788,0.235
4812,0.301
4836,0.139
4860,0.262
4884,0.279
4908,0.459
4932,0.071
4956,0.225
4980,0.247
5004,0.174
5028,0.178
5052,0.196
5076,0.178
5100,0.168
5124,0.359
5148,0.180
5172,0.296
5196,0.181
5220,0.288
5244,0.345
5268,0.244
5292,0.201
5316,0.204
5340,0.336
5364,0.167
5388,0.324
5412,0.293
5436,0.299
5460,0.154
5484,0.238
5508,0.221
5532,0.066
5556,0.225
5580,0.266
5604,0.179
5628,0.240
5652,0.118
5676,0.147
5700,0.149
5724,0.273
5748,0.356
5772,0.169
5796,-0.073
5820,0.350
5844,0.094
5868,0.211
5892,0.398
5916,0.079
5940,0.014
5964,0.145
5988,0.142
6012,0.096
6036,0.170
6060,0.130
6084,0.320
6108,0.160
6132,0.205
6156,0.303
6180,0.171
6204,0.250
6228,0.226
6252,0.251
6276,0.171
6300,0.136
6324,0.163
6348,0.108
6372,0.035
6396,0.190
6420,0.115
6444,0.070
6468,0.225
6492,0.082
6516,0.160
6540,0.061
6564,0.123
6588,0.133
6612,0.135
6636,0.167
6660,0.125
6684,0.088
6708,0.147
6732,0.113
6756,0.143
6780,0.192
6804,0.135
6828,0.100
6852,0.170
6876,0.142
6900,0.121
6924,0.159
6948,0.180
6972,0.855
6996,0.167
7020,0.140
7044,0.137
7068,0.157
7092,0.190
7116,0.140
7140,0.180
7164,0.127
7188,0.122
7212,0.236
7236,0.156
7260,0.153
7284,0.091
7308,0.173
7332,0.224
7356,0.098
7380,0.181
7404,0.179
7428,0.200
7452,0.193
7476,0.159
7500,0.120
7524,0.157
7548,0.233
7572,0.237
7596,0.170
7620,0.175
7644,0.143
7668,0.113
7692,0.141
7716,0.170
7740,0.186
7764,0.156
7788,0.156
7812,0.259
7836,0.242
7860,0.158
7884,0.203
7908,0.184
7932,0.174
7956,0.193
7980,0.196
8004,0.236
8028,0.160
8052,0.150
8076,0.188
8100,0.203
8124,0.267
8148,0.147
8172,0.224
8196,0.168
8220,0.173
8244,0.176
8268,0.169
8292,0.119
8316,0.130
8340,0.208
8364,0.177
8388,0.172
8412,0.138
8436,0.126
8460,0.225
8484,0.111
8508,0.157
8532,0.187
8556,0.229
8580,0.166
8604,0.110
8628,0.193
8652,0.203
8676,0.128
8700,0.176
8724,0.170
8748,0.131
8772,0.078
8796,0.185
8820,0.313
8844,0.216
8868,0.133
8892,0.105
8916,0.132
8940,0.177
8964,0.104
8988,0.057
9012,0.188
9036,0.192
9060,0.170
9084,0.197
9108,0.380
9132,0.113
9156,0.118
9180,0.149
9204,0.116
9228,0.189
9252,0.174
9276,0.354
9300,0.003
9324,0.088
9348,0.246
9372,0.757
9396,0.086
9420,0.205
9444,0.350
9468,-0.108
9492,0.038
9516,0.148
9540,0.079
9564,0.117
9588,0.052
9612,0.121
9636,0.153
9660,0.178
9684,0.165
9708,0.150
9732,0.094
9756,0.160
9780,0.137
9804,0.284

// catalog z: 0.872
